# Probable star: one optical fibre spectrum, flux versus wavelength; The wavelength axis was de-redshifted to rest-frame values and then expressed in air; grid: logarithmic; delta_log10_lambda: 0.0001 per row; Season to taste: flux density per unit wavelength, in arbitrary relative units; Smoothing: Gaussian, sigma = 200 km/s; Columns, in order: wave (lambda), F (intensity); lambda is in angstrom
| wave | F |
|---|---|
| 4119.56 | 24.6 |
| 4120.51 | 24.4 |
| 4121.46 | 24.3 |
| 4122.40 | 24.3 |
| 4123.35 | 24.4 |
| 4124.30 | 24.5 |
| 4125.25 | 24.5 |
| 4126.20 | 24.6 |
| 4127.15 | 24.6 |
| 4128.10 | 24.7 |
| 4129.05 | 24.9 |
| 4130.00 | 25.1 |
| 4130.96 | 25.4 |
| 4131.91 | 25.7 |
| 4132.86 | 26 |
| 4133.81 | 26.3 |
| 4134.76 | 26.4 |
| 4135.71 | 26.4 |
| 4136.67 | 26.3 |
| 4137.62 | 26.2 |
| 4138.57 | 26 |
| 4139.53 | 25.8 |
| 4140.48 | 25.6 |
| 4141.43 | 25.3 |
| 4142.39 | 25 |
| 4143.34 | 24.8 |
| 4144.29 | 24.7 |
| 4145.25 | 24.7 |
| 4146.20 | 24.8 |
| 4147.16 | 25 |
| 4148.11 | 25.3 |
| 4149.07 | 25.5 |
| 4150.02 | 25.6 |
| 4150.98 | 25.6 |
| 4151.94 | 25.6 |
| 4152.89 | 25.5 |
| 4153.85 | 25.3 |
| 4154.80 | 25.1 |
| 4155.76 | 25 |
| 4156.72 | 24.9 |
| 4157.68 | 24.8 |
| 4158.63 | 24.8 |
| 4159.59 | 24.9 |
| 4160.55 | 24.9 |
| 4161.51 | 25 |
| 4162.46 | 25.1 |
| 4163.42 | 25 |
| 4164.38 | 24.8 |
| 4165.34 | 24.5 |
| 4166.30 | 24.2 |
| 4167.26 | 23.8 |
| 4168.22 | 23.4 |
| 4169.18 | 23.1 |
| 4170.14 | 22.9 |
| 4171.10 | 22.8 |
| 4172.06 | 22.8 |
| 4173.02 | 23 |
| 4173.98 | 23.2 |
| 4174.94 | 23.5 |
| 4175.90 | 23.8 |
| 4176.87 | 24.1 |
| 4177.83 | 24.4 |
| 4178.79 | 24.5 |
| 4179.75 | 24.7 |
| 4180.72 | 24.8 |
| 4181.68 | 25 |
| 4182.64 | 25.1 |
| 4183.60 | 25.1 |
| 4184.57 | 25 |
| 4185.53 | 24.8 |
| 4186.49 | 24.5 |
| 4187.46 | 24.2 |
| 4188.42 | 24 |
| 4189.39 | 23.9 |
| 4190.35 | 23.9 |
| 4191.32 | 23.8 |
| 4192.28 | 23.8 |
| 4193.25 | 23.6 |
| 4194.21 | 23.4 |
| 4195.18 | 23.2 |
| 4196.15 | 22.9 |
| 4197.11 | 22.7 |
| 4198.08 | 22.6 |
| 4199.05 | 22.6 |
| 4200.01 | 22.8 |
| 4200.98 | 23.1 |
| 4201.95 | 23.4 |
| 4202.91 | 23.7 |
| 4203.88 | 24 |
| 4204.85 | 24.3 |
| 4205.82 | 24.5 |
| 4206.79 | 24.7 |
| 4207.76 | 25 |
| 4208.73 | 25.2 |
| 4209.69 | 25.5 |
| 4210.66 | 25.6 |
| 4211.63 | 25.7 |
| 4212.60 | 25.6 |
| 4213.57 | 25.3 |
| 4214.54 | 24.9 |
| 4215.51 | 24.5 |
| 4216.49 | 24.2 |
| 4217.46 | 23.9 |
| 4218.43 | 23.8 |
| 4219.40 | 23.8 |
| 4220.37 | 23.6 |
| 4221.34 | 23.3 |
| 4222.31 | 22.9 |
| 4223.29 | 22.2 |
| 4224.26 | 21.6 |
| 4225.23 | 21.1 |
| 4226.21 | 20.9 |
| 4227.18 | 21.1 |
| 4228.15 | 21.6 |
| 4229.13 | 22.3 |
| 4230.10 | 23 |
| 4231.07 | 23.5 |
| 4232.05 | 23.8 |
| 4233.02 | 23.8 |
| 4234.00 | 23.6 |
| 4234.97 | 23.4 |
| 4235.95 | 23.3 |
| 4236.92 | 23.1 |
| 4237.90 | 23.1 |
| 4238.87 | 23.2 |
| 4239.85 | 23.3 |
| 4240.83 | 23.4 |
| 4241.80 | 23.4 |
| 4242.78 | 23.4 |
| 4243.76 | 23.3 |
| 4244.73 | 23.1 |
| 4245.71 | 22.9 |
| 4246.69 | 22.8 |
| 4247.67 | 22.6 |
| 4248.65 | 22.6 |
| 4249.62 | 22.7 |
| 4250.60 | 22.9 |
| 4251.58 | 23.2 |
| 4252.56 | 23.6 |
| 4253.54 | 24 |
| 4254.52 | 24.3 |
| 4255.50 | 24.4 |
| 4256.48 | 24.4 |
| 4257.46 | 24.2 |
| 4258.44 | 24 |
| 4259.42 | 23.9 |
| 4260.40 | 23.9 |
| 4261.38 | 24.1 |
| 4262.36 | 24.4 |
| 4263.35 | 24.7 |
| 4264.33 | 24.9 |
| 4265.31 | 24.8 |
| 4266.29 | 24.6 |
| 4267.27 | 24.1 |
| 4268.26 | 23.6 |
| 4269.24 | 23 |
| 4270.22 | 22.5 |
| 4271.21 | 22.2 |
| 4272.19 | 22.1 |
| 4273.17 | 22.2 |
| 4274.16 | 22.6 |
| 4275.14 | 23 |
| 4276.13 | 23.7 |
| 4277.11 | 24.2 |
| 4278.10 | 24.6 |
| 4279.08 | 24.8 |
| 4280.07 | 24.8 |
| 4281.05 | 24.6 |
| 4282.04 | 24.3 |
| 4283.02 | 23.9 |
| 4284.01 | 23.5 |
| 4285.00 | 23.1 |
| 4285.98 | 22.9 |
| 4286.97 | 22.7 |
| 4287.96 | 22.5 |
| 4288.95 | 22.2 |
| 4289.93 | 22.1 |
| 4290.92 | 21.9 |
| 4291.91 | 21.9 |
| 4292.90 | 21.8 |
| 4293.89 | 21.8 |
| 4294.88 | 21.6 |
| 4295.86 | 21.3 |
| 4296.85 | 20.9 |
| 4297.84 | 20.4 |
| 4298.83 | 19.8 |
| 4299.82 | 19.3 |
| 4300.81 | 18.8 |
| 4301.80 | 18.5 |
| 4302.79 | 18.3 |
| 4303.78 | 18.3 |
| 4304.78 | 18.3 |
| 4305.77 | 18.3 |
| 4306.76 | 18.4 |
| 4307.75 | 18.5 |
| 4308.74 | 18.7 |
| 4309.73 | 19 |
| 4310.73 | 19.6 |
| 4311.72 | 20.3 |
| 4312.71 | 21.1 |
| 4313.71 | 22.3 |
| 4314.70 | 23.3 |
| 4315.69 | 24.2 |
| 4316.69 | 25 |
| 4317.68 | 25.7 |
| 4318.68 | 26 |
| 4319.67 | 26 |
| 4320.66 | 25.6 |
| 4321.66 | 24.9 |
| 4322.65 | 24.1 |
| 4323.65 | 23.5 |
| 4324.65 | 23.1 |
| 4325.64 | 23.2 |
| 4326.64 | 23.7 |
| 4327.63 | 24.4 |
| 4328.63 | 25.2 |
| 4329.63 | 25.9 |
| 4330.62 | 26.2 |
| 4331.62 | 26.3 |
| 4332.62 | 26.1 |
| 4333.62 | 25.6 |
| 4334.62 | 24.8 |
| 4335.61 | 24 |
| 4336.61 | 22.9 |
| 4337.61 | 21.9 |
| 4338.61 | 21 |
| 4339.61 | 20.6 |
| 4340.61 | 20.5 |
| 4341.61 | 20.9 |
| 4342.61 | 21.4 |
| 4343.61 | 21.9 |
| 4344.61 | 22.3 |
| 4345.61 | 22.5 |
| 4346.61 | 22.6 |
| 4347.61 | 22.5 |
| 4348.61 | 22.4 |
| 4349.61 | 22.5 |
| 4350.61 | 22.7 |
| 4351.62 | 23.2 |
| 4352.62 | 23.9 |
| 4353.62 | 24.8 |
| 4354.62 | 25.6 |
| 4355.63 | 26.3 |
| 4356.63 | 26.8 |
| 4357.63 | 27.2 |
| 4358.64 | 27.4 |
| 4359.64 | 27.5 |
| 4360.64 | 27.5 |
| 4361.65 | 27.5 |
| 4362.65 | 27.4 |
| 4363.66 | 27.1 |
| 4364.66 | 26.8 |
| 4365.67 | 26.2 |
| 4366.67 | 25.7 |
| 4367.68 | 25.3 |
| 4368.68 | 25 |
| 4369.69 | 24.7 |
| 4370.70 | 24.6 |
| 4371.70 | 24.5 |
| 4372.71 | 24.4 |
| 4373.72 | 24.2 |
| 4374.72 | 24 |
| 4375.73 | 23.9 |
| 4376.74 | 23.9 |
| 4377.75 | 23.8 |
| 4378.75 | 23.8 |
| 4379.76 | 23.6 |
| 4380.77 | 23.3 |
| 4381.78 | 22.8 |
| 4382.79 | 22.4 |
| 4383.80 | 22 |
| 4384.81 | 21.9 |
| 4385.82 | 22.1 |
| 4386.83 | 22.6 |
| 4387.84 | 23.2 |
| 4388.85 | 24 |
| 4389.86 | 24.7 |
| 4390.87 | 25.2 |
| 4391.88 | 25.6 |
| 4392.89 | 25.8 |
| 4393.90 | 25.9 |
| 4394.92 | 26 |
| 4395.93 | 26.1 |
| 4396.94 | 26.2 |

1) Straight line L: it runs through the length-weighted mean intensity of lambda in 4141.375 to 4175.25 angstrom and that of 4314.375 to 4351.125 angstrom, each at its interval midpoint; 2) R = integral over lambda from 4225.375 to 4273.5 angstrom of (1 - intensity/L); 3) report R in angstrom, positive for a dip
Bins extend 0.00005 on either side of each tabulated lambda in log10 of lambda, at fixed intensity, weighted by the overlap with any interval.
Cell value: 1.5 angstrom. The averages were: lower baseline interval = 24.6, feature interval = 23.3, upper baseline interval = 23.7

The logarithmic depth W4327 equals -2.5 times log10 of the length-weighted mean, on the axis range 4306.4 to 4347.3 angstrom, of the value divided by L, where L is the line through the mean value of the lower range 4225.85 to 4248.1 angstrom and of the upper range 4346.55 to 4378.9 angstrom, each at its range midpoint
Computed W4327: 0.07 mag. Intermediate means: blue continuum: 23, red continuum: 25.1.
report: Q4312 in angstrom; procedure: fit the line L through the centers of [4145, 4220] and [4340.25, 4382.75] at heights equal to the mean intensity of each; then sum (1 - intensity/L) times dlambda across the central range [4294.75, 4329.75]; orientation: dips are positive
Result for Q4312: 3.7 angstrom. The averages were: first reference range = 24.3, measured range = 21.8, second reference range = 24.4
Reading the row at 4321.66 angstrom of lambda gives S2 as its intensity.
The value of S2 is 24.9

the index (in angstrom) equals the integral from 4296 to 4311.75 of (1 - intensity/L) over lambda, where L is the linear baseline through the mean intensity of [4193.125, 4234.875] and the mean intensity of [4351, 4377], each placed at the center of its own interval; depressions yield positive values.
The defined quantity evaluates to 3.6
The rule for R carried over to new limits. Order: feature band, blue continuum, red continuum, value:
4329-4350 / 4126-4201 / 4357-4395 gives 1.4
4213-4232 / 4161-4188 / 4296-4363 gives 0.6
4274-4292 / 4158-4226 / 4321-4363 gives 0.5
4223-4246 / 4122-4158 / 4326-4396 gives 1.9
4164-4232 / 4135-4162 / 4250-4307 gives 1.4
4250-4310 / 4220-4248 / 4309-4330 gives 2.1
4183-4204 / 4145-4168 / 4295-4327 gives 0.4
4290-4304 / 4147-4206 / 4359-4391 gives 2.3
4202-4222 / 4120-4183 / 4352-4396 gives 0.3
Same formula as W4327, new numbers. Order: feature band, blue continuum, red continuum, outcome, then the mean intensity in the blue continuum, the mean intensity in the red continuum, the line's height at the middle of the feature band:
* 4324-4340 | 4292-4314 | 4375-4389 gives -0.149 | 19.8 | 23.1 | 21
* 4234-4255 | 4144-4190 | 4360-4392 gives 0.058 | 24.5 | 24.5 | 24.5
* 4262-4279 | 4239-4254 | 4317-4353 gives -0.016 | 23.1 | 23.6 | 23.3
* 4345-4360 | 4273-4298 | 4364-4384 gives -0.024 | 22.9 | 24.3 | 24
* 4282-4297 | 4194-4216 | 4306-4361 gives 0.063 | 24.1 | 23.5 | 23.7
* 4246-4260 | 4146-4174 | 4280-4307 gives -0.061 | 24.6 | 21.3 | 22.3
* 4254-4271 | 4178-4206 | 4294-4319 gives -0.103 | 23.9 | 20.6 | 21.9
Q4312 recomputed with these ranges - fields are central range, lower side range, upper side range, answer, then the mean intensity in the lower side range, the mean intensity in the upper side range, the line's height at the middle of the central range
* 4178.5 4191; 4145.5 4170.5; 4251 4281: -0.01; 24.8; 23.8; 24.6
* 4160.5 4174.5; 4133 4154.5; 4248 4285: 0.74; 25.5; 23.8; 25.2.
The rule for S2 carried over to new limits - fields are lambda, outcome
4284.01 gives 23.5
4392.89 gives 25.8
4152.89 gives 25.5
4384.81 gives 21.9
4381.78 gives 22.8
